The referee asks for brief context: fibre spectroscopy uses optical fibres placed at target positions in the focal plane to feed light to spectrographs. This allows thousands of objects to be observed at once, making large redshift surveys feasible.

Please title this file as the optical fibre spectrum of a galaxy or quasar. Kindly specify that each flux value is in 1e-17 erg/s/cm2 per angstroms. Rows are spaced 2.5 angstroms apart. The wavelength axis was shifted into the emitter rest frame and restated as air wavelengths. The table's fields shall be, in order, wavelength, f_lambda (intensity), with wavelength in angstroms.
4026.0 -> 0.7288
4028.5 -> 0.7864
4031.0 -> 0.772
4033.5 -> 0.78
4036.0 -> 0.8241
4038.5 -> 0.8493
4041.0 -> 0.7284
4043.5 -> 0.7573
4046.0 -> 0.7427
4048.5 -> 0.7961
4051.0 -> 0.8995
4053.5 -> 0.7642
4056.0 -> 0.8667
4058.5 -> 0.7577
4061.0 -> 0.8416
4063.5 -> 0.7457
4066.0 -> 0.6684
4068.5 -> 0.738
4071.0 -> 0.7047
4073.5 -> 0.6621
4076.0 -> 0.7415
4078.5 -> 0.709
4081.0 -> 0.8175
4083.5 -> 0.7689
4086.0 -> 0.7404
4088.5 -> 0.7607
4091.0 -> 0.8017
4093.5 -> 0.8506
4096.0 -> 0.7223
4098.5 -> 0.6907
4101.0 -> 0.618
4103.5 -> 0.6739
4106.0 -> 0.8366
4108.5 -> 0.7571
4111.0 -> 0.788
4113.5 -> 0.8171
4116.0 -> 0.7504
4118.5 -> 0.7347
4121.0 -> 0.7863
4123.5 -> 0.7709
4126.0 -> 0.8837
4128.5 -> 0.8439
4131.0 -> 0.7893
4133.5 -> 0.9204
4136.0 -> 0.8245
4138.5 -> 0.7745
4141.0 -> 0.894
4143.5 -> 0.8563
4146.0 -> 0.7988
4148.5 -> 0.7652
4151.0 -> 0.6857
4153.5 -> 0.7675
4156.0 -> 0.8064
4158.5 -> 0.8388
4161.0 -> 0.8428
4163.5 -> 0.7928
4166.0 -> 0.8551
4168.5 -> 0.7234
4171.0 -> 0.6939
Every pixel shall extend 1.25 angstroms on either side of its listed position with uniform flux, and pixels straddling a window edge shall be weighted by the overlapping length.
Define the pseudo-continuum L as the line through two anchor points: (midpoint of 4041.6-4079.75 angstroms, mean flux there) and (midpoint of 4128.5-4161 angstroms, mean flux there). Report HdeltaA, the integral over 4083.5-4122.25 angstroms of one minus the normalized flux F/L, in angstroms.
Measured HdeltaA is 1.5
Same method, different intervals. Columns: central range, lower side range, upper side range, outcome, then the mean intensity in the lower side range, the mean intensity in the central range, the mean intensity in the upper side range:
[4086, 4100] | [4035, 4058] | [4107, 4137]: 0.8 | 0.801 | 0.76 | 0.806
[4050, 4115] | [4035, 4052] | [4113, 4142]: 3.8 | 0.798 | 0.759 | 0.815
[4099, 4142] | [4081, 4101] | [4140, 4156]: -0.7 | 0.757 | 0.79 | 0.794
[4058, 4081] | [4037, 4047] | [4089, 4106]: 0.6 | 0.771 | 0.734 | 0.736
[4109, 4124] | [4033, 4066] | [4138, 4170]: 0.4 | 0.792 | 0.774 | 0.8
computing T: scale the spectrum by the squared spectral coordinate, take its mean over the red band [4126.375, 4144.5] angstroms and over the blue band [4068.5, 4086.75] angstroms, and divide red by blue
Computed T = 1.2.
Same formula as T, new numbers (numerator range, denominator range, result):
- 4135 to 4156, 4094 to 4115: 1.09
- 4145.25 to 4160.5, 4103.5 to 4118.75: 1.03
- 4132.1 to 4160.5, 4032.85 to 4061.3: 1.07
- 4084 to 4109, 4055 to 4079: 1.02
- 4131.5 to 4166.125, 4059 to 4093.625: 1.12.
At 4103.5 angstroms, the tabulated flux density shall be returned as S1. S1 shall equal 0.6739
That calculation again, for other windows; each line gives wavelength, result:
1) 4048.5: 0.7961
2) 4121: 0.7863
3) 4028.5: 0.7864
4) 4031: 0.772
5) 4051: 0.8995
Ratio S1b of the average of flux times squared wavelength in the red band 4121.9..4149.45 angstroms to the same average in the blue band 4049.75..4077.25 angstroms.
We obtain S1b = 1.1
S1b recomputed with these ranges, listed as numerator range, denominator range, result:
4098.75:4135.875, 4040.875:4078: 1.06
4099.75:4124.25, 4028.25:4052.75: 0.98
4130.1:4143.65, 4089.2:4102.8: 1.17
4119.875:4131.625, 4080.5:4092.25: 1.07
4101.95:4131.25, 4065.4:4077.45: 1.14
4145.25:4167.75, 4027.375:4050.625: 1.07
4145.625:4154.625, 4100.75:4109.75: 1.05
